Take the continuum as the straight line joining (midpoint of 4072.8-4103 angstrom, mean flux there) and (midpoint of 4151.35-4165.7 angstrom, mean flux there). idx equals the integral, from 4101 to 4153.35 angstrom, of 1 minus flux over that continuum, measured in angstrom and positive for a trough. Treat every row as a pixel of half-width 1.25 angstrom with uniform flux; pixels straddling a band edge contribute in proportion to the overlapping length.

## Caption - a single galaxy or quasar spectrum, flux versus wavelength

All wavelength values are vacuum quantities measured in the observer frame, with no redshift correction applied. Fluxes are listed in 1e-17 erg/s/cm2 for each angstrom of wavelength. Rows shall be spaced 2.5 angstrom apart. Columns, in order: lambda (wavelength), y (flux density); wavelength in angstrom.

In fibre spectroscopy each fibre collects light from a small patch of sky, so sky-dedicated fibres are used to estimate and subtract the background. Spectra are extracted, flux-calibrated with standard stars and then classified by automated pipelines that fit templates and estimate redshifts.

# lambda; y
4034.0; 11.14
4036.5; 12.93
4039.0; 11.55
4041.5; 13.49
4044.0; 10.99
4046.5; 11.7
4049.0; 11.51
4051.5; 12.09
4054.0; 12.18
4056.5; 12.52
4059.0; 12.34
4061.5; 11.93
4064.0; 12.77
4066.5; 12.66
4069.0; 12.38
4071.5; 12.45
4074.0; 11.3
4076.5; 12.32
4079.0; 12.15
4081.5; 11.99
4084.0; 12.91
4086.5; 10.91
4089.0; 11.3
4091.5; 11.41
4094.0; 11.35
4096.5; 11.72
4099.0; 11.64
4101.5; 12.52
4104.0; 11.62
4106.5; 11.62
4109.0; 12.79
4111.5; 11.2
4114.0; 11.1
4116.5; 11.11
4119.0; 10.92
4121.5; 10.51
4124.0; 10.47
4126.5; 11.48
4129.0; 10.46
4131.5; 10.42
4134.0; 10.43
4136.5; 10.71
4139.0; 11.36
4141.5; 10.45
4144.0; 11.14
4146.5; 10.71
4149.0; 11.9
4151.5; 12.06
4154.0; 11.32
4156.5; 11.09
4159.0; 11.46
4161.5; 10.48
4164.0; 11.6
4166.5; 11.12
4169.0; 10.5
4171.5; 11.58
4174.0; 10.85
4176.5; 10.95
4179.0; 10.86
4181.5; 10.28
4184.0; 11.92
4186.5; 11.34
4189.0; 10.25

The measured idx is 1.51 angstrom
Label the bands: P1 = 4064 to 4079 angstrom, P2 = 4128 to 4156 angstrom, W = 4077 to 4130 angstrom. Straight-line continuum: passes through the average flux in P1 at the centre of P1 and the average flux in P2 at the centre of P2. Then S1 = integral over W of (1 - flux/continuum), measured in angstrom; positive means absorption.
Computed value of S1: 0.87 angstrom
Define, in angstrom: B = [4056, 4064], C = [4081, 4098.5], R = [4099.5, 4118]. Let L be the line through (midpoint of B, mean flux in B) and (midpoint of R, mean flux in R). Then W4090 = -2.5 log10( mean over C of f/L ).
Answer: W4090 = 0.03 mag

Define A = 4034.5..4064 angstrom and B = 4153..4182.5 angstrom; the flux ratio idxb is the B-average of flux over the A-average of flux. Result 0.91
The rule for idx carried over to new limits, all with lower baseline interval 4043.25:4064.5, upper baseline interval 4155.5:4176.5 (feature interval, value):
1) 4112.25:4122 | 0.4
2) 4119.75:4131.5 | 0.7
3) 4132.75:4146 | 0.6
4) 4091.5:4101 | 0.0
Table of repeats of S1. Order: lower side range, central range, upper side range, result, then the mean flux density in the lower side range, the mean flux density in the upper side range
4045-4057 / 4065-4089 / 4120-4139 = -1.1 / 11.9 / 10.7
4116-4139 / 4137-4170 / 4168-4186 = -0.8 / 10.7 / 11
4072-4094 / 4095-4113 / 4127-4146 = -0.8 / 11.8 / 10.7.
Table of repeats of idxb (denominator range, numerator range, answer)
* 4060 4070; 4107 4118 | 0.93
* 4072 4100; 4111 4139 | 0.92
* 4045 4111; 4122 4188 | 0.92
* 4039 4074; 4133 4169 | 0.91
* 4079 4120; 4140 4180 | 0.96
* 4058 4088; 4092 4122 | 0.95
